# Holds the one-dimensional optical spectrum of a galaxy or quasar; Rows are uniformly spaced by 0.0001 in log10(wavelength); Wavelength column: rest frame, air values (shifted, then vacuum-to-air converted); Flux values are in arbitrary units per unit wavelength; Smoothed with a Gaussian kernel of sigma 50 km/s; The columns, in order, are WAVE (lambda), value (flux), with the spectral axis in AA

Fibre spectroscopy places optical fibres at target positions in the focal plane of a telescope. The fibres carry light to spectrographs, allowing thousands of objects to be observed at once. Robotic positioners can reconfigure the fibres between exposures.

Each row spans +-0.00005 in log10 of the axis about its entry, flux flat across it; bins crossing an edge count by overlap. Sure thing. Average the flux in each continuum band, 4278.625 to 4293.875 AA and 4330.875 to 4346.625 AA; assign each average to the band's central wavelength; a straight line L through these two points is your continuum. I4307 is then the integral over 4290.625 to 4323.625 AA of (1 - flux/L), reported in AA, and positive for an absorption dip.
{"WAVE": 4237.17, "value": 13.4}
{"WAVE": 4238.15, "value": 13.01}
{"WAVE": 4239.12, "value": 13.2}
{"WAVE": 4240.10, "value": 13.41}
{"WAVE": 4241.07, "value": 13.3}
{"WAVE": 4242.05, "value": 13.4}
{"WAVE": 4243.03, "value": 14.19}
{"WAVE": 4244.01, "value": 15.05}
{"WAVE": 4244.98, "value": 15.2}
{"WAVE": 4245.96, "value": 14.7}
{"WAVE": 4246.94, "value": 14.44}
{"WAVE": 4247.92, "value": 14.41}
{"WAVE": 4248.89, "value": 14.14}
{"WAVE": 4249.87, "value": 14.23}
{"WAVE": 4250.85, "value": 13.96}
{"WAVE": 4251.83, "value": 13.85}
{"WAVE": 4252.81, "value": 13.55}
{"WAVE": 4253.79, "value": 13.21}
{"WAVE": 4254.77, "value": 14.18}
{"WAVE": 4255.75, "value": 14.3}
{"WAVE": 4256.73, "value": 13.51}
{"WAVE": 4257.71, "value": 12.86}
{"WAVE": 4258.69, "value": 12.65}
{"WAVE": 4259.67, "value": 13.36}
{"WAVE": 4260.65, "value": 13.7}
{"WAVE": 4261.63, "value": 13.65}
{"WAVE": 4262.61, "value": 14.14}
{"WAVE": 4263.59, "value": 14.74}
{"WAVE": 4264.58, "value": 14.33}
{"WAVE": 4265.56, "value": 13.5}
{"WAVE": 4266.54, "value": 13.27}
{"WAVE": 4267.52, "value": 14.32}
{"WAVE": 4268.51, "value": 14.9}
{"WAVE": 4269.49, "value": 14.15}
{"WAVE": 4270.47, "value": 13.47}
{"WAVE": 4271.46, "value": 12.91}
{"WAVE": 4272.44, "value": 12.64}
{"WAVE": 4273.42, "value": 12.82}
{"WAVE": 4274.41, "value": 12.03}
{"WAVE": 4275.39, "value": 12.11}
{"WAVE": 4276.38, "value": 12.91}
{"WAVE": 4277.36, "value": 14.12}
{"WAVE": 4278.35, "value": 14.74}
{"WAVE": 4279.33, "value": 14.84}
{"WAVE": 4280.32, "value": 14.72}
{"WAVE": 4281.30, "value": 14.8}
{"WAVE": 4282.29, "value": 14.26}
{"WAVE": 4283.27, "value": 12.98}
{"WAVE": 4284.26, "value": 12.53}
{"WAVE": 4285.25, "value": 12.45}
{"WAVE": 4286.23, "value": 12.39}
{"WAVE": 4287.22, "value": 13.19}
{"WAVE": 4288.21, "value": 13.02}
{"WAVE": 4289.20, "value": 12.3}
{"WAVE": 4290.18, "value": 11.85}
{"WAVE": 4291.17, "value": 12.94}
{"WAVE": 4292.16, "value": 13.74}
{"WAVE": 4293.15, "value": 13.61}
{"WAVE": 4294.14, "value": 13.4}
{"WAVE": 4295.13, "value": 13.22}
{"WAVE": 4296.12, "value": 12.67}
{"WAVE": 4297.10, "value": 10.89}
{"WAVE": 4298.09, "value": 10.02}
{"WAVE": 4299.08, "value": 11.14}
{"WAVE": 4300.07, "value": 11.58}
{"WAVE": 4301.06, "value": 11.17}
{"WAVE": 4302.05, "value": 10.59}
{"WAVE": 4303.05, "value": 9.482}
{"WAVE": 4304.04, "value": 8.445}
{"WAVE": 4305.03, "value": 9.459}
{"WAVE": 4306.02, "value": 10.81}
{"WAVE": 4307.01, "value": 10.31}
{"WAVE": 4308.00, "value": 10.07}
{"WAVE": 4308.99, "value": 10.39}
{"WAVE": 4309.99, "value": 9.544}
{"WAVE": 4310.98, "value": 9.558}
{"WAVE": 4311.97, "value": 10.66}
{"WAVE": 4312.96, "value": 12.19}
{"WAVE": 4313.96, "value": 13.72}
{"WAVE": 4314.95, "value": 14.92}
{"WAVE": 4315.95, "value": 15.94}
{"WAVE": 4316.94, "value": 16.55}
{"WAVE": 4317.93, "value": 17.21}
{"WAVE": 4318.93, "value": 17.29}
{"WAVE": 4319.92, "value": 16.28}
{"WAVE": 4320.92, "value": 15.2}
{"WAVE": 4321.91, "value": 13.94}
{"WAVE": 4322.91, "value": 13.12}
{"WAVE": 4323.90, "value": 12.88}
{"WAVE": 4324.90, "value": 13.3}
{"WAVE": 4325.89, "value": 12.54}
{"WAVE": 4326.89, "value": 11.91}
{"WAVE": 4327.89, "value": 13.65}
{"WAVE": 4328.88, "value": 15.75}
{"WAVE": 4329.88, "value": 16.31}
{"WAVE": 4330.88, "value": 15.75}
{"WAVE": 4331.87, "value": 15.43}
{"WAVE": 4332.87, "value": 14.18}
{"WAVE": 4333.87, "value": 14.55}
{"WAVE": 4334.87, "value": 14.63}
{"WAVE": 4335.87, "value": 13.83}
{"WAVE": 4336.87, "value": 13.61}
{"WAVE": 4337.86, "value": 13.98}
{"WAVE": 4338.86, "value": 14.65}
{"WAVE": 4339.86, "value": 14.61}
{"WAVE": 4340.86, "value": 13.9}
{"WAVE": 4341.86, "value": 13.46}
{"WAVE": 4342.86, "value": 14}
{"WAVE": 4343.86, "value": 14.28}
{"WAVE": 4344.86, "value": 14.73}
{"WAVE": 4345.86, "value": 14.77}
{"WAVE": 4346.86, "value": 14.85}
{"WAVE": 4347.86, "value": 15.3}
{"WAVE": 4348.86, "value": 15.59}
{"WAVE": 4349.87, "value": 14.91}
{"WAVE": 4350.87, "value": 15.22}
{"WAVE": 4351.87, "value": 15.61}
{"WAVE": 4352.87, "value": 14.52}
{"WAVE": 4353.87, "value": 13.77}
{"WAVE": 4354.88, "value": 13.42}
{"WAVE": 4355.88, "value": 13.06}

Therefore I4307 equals 3.18 AA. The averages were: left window 13.3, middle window 12.4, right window 14.4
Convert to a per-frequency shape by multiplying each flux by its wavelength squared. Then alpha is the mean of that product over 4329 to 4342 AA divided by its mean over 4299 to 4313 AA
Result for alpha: 1.44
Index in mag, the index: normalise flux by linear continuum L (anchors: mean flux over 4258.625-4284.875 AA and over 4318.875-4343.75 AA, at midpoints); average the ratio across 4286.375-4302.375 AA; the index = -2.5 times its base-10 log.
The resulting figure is 0.14 mag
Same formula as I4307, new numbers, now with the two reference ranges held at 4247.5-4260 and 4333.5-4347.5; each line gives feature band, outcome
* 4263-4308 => 4.14 AA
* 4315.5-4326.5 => -0.58 AA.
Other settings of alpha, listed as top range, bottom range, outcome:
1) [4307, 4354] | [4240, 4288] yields 1.06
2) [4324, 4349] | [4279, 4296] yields 1.11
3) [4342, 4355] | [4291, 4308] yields 1.33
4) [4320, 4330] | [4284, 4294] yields 1.10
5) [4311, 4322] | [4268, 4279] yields 1.12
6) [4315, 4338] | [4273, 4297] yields 1.14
